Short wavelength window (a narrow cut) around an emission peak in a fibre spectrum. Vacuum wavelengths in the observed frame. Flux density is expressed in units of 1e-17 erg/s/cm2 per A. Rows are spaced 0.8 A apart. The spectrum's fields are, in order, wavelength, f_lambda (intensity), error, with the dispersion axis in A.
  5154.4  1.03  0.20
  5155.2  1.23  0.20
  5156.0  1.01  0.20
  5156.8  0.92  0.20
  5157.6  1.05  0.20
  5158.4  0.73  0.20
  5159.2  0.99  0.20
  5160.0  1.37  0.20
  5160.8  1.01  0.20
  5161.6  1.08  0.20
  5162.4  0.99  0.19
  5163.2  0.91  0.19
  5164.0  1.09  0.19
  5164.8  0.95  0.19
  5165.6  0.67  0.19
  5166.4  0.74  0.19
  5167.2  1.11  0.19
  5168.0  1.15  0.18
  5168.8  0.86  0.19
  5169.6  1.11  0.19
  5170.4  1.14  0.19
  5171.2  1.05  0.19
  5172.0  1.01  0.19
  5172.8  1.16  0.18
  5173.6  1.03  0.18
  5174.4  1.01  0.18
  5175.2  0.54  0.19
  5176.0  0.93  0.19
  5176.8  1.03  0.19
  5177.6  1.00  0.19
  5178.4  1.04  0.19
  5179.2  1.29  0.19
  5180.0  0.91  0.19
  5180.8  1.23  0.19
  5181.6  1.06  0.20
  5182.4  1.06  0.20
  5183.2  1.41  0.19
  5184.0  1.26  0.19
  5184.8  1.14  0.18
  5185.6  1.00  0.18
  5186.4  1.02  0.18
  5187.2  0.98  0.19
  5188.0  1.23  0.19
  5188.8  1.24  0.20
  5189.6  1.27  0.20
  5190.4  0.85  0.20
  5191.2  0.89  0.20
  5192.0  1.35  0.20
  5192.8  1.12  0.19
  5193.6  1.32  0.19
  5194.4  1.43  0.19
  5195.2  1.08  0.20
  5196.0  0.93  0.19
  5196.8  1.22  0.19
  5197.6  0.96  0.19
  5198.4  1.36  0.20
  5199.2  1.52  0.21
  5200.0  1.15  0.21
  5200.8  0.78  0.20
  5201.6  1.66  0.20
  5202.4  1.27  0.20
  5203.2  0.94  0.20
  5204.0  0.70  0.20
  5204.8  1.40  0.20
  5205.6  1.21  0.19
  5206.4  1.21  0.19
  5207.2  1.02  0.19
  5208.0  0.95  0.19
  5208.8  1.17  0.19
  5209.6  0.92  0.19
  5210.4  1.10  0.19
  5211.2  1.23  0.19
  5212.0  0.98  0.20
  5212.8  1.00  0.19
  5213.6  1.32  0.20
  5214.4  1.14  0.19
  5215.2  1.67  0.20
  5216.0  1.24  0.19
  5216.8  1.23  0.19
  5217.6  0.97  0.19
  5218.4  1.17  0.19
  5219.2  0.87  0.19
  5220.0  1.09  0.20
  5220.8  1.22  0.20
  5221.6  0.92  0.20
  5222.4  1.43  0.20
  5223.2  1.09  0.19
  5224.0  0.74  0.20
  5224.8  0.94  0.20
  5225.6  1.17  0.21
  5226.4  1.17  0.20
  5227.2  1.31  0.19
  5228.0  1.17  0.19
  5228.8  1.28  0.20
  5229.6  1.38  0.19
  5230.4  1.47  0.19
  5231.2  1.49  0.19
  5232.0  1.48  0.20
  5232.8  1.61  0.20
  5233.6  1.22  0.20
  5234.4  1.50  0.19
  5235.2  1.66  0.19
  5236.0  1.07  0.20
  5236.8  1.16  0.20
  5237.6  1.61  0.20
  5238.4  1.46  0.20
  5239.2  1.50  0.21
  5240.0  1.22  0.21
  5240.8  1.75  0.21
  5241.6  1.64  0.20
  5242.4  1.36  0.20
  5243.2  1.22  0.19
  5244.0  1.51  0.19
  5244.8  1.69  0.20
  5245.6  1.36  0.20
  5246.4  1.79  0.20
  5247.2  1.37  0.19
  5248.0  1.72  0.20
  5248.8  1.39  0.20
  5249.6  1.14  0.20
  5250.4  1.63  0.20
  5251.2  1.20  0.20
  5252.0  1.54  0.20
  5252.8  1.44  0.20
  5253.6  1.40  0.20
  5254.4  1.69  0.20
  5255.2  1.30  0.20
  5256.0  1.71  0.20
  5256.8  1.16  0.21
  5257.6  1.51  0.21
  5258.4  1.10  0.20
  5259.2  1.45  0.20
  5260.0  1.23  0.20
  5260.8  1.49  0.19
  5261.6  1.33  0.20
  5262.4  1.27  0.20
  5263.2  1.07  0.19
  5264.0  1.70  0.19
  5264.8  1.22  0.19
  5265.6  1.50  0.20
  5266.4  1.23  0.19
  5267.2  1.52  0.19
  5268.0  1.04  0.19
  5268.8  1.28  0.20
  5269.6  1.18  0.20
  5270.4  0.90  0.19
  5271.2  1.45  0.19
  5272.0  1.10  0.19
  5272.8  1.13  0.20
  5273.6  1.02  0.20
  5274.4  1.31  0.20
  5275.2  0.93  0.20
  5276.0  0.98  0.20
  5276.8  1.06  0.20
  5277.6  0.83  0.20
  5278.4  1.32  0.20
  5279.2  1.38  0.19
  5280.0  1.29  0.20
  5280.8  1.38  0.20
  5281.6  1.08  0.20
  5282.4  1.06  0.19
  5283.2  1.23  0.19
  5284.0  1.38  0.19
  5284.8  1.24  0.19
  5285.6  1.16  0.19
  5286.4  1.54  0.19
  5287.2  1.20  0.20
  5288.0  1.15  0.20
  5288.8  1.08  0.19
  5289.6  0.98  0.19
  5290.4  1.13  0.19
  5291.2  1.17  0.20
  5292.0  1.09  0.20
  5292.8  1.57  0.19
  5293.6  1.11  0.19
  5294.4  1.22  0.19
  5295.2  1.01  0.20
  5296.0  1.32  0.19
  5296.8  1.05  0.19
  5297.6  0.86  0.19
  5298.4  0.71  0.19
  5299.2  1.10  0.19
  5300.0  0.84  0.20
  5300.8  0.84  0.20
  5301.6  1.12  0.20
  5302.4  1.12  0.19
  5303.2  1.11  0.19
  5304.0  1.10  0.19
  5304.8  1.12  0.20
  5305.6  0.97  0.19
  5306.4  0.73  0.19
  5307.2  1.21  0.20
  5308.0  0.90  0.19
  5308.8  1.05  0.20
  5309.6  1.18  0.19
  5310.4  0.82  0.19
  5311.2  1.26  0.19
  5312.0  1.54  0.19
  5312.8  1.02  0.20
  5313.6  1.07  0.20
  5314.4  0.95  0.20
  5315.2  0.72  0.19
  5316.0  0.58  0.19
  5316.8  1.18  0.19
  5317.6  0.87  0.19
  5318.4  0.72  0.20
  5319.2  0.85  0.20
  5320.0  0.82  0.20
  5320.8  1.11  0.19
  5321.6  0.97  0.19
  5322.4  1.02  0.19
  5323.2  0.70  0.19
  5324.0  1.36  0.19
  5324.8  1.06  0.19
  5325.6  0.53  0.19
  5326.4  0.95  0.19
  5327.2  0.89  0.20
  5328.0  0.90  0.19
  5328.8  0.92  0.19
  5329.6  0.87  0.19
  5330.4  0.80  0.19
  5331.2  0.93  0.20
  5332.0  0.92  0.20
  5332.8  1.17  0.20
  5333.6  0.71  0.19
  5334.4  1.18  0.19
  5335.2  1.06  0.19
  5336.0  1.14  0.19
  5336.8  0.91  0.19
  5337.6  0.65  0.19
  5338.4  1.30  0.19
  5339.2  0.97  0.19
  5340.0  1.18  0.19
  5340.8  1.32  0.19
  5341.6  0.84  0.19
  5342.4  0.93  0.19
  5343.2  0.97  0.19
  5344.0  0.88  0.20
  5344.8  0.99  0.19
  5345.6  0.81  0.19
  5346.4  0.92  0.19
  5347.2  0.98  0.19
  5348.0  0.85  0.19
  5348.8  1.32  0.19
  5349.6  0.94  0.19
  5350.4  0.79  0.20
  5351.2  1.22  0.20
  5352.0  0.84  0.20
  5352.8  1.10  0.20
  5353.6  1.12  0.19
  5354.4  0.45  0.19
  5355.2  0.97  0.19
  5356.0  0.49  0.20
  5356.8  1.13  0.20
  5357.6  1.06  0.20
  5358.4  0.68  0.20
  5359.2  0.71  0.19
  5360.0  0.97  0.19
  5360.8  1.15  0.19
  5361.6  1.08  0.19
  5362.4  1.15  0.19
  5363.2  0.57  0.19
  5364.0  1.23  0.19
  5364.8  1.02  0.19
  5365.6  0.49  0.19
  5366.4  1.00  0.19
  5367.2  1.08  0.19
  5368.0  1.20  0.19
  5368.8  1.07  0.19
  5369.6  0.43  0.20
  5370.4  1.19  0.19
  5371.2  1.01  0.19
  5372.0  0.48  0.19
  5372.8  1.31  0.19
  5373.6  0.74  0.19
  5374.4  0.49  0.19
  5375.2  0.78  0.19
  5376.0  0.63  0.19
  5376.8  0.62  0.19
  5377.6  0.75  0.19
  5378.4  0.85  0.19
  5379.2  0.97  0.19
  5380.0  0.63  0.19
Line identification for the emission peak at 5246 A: C III] 1909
